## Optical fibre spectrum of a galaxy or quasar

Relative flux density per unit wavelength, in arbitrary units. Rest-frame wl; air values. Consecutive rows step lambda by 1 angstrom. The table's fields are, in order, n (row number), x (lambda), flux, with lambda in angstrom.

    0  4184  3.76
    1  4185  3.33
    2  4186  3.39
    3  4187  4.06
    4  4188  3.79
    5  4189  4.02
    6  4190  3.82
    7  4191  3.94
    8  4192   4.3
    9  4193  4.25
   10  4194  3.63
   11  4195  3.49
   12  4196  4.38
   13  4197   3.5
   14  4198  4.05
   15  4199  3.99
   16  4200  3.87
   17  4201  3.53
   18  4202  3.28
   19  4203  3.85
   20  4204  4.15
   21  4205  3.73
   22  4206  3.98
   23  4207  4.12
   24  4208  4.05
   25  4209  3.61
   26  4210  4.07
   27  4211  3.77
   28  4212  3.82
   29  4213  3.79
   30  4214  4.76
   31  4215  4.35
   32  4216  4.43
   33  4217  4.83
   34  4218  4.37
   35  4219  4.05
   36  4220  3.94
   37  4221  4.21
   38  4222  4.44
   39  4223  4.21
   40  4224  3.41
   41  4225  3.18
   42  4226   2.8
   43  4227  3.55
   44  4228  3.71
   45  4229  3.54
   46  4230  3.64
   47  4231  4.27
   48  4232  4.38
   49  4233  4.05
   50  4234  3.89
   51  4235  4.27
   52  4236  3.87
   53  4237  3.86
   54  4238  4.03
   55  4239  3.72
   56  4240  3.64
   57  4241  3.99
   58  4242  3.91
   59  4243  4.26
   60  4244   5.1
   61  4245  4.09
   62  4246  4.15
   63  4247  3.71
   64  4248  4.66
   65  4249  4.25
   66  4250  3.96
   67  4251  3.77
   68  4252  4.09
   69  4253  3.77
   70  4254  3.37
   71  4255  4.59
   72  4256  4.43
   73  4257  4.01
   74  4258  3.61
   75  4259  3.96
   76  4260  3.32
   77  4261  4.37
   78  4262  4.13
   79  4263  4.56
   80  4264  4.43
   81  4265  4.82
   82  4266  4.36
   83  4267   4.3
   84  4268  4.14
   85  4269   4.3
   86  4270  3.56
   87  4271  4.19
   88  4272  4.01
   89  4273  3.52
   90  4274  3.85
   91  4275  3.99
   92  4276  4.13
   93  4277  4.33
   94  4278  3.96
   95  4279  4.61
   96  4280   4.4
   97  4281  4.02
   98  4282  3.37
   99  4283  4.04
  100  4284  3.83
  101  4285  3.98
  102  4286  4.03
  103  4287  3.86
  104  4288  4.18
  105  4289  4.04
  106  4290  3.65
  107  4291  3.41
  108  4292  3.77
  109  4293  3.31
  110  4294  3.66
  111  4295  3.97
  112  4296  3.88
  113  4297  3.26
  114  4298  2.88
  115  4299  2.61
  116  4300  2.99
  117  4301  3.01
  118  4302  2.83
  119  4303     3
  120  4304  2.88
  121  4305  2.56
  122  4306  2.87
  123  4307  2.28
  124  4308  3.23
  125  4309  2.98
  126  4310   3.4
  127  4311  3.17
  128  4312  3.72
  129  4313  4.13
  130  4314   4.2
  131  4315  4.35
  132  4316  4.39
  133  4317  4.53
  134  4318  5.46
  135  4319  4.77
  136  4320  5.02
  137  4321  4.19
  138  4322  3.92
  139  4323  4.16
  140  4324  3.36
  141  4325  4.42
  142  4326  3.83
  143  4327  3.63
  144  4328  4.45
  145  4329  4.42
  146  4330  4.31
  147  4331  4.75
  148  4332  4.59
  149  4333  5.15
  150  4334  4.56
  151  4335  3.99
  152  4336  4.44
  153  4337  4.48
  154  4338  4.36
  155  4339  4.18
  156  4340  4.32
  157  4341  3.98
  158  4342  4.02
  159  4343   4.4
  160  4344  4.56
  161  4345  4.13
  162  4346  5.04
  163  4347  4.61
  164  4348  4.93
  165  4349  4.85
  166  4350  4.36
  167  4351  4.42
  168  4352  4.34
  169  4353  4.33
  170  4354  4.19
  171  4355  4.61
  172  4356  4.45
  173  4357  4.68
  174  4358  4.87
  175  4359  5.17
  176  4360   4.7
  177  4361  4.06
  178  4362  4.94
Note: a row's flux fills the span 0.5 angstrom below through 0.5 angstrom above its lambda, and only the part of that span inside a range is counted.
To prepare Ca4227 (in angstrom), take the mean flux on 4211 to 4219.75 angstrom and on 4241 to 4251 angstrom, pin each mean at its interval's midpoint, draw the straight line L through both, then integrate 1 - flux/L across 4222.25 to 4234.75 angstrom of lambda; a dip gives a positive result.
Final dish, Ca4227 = 1.4 angstrom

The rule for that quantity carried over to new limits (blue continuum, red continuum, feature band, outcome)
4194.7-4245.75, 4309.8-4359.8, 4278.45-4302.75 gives 3.3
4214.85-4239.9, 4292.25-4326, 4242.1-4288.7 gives -3.6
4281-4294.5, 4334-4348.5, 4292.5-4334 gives 3.2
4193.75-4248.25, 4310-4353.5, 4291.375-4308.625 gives 4.5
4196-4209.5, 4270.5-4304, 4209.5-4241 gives -1.3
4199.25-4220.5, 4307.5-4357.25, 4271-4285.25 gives 0.5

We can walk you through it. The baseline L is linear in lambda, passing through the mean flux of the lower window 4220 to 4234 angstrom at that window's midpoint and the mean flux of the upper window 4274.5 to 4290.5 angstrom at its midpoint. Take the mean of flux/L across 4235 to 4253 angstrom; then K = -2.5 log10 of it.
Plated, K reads -0.05 mag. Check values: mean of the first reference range 3.81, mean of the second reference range 4.03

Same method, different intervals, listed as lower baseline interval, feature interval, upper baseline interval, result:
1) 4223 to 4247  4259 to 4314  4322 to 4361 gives 0.12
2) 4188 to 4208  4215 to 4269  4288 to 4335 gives -0.06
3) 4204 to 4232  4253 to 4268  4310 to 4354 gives -0.01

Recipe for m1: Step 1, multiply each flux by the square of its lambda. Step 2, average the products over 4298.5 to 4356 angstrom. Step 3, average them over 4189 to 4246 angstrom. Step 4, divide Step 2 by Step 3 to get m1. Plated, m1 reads 1.1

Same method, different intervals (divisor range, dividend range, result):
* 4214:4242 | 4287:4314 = 0.87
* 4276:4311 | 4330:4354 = 1.30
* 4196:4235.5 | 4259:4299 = 1.03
